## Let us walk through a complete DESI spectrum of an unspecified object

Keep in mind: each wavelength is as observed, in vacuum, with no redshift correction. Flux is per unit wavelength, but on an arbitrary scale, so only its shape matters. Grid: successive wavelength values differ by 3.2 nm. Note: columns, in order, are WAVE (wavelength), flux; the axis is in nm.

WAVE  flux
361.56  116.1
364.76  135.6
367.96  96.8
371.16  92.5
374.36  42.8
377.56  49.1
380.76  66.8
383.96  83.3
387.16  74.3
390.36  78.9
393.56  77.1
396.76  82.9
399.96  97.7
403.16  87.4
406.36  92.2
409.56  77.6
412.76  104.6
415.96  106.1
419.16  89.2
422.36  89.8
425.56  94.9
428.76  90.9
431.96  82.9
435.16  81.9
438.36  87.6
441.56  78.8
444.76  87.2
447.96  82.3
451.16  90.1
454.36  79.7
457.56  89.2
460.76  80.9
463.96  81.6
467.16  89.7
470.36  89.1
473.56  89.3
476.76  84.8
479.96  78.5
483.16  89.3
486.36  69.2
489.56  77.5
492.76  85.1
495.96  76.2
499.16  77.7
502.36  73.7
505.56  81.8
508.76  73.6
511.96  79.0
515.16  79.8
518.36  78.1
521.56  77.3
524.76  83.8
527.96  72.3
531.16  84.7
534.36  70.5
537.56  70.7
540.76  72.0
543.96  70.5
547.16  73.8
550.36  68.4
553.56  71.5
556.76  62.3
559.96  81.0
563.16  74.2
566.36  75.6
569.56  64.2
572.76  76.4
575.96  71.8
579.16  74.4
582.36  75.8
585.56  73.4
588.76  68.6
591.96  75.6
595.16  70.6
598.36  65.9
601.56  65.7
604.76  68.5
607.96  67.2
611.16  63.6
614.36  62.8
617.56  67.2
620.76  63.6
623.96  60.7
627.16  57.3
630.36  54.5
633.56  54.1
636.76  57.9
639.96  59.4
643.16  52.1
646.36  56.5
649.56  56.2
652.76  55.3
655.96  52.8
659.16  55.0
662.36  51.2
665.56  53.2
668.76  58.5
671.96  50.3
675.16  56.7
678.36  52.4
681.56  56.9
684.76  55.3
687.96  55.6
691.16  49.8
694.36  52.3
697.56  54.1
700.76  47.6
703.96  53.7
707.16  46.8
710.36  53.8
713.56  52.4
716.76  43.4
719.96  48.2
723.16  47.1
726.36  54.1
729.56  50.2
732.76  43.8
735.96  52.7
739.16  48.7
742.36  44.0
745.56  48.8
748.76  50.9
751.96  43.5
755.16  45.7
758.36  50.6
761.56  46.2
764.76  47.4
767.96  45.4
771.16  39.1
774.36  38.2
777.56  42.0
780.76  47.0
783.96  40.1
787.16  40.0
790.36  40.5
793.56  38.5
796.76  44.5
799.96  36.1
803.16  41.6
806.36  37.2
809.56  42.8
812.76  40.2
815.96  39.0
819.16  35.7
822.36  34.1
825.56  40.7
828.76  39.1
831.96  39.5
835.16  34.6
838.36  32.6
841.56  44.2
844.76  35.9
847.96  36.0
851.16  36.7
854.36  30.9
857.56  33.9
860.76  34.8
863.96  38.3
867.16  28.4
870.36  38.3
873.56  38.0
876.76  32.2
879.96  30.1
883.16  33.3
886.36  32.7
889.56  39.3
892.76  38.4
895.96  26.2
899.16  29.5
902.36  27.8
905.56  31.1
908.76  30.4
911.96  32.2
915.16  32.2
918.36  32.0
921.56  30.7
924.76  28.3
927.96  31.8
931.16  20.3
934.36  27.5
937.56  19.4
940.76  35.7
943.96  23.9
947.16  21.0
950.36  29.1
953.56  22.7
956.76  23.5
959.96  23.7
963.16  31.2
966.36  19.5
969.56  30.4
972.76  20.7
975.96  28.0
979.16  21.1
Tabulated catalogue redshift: 0.00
